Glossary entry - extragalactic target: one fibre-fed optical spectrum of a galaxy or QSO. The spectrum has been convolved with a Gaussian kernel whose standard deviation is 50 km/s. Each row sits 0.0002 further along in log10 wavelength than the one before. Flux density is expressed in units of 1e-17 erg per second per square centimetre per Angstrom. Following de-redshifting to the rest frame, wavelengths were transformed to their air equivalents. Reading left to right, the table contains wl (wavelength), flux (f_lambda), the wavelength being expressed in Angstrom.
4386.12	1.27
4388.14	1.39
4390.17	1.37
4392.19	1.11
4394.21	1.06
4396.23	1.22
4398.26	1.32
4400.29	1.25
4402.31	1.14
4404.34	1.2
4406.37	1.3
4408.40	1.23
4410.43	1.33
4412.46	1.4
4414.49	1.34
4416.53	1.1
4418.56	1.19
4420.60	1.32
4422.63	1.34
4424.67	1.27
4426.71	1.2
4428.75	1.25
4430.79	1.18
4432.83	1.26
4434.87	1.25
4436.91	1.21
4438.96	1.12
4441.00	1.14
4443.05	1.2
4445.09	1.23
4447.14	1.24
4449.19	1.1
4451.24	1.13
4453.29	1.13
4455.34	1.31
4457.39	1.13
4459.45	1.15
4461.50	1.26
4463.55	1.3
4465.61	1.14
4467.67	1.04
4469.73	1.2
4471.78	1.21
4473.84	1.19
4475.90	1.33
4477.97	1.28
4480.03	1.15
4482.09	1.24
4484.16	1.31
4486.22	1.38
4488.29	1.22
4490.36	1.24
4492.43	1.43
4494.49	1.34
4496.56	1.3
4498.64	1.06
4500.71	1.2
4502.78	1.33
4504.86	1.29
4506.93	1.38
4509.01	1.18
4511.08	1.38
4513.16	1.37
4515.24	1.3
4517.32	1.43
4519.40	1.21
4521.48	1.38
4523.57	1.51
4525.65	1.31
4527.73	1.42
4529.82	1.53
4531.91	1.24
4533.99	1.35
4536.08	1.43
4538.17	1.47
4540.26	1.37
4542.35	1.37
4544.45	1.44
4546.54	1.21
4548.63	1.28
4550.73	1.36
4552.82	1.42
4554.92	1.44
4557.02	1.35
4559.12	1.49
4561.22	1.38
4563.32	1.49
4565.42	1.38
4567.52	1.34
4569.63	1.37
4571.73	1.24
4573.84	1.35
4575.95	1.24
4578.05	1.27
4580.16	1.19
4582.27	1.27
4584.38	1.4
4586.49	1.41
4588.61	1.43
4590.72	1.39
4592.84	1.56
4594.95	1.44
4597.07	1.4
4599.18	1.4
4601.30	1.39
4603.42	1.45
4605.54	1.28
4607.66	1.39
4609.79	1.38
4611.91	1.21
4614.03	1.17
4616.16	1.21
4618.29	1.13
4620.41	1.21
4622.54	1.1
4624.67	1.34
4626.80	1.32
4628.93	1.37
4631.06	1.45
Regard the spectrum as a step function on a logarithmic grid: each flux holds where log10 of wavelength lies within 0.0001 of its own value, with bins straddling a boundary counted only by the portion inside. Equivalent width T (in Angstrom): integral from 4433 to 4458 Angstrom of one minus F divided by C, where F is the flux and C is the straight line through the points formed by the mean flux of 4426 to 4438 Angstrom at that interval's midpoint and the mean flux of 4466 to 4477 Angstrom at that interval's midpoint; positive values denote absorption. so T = 0.6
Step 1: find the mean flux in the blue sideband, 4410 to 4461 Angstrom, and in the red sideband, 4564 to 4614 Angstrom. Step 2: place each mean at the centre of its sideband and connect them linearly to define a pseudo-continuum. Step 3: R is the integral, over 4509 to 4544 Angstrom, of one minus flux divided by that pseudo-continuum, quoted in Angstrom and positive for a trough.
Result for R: -2.0 Angstrom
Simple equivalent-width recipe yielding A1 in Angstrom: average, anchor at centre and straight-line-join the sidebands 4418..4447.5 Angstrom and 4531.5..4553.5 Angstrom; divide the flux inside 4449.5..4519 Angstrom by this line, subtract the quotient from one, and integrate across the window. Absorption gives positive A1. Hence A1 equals 2.1 Angstrom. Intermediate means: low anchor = 1.23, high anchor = 1.36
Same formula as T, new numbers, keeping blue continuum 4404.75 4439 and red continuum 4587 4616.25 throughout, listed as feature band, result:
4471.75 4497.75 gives 0.3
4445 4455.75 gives 0.8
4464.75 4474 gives 1.0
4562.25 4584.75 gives 0.5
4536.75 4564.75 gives -1.1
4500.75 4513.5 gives 0.0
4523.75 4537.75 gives -0.7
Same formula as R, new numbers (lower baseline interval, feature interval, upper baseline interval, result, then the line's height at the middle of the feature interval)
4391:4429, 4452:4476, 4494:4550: 1.75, 1.29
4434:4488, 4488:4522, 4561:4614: -1.01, 1.26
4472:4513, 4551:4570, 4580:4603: -0.64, 1.36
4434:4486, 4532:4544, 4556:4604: -0.67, 1.31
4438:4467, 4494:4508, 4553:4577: -0.05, 1.26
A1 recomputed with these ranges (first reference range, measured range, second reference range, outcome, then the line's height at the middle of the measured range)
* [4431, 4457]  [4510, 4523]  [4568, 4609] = -0.7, 1.28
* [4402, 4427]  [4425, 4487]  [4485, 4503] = 3.0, 1.27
